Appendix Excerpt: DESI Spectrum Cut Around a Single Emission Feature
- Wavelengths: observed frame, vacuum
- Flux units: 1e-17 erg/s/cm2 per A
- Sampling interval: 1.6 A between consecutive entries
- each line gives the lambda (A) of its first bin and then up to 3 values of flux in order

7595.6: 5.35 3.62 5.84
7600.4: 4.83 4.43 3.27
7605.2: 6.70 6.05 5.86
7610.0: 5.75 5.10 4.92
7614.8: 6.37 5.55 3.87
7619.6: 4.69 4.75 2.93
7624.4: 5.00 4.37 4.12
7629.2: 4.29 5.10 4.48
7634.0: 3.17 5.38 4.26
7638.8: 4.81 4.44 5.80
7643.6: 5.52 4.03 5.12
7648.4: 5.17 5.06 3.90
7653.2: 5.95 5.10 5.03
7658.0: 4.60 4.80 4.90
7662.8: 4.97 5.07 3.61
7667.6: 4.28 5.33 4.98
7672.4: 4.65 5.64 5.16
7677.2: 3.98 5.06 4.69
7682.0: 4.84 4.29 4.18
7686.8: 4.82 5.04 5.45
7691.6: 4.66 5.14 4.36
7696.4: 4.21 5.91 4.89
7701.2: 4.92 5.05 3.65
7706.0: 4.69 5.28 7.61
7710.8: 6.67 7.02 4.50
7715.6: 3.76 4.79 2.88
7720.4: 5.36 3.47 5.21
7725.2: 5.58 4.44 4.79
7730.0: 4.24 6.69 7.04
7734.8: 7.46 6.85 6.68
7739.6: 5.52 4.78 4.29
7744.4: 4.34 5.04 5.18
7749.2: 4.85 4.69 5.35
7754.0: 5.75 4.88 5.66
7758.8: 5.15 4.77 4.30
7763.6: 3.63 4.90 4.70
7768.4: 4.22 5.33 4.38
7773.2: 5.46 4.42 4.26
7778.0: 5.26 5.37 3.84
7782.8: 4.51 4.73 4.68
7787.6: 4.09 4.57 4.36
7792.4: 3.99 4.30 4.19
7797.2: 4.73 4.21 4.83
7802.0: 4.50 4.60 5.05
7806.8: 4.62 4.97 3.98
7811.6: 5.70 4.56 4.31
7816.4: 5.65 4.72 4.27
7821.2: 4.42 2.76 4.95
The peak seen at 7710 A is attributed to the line Halpha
